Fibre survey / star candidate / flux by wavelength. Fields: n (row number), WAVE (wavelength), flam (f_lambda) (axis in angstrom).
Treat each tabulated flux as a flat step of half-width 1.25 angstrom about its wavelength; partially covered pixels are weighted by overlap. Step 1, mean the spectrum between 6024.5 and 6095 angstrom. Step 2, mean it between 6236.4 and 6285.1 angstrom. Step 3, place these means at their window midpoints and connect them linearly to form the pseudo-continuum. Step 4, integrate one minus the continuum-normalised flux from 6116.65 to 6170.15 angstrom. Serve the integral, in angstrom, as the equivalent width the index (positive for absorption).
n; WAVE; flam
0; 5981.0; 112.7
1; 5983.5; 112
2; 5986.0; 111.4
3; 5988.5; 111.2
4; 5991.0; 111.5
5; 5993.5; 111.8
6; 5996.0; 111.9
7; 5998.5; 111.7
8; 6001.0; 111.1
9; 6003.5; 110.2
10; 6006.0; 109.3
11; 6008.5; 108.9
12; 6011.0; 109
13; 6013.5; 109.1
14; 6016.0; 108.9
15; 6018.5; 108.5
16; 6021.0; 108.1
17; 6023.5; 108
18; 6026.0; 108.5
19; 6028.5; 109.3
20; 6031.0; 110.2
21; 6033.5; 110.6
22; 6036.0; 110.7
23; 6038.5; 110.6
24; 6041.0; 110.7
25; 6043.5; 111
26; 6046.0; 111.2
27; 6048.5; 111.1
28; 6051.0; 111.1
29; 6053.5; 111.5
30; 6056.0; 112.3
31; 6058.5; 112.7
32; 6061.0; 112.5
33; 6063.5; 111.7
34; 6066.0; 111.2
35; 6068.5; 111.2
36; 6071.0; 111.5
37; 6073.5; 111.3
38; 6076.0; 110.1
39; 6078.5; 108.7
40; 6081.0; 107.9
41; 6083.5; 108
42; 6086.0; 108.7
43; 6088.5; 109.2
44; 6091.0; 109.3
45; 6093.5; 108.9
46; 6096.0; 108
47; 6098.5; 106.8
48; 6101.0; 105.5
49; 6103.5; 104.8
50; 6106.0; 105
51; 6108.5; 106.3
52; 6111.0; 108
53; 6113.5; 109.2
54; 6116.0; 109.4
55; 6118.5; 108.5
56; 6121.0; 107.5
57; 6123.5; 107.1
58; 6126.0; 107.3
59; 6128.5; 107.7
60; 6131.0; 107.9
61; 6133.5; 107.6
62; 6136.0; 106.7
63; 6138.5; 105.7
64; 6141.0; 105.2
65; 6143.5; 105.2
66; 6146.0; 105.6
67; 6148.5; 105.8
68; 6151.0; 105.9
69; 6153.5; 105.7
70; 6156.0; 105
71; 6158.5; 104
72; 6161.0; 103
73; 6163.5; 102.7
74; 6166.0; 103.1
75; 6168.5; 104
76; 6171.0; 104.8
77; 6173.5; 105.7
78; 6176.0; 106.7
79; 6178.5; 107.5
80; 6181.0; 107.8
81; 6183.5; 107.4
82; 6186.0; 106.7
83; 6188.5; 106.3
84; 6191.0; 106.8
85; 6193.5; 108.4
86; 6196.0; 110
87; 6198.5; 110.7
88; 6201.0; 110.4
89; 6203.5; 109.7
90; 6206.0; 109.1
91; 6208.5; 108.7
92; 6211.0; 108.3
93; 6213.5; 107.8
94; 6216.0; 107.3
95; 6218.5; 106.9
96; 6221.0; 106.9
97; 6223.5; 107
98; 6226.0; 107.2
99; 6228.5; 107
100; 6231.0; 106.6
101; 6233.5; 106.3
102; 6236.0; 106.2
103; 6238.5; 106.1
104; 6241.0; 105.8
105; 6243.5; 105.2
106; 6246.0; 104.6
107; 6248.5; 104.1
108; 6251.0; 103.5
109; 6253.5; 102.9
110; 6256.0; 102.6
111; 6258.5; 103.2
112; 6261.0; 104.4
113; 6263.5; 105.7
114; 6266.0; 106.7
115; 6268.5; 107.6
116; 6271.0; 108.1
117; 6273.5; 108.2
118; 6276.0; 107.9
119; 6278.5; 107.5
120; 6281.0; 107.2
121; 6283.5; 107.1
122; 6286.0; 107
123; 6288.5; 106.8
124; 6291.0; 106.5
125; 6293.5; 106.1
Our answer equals 1.3 angstrom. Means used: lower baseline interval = 110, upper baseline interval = 106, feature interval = 106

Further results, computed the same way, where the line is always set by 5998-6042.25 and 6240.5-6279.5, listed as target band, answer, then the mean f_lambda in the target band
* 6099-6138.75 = 0.3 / 107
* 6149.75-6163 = 0.3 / 105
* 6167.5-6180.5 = 0.1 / 106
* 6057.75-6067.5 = -0.3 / 112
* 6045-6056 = -0.2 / 111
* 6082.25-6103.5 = 0.1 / 108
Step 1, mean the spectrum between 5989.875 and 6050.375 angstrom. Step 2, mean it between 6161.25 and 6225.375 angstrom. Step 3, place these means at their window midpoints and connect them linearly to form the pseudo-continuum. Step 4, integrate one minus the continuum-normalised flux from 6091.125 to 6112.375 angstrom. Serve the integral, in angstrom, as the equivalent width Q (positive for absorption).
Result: 0.4 angstrom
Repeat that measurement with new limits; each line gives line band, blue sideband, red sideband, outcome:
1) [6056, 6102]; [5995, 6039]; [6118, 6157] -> -0.7 angstrom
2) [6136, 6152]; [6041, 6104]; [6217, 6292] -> 0.4 angstrom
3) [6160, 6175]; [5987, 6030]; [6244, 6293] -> 0.5 angstrom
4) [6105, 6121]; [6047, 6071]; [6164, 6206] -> 0.3 angstrom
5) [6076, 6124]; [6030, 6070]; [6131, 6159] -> 0.3 angstrom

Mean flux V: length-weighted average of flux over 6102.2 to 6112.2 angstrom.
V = 106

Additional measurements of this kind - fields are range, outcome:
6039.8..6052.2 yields 111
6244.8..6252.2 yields 104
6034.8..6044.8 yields 111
